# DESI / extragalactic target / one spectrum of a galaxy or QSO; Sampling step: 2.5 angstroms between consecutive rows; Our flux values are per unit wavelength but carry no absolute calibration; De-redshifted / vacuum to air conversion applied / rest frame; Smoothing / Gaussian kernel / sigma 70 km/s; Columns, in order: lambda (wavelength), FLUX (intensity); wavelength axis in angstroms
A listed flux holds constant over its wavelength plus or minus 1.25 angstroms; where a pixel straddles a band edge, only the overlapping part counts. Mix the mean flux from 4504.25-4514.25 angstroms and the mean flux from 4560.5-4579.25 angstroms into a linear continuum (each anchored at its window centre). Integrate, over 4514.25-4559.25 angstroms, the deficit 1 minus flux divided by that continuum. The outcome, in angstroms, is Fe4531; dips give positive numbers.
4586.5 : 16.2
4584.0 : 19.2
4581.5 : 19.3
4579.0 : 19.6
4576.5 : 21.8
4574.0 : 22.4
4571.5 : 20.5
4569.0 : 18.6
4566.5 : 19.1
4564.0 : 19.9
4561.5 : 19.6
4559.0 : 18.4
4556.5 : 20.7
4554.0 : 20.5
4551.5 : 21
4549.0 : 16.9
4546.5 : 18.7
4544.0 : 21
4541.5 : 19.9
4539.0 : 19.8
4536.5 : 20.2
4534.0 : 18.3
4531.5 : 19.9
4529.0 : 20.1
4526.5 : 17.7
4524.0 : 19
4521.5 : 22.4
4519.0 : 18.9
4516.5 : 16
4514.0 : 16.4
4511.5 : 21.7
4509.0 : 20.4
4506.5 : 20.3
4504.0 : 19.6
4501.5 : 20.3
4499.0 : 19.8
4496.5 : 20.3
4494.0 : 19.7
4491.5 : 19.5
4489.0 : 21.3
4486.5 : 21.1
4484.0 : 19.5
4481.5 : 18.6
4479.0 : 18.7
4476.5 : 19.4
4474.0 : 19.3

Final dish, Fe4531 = 1.67 angstroms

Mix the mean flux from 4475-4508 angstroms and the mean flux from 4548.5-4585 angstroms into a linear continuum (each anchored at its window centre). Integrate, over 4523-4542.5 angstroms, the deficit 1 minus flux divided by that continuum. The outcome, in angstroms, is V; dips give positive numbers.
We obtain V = 0.5 angstroms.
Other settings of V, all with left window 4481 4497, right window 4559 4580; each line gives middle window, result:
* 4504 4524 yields 0.6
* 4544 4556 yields 0.3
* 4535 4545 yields 0.0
